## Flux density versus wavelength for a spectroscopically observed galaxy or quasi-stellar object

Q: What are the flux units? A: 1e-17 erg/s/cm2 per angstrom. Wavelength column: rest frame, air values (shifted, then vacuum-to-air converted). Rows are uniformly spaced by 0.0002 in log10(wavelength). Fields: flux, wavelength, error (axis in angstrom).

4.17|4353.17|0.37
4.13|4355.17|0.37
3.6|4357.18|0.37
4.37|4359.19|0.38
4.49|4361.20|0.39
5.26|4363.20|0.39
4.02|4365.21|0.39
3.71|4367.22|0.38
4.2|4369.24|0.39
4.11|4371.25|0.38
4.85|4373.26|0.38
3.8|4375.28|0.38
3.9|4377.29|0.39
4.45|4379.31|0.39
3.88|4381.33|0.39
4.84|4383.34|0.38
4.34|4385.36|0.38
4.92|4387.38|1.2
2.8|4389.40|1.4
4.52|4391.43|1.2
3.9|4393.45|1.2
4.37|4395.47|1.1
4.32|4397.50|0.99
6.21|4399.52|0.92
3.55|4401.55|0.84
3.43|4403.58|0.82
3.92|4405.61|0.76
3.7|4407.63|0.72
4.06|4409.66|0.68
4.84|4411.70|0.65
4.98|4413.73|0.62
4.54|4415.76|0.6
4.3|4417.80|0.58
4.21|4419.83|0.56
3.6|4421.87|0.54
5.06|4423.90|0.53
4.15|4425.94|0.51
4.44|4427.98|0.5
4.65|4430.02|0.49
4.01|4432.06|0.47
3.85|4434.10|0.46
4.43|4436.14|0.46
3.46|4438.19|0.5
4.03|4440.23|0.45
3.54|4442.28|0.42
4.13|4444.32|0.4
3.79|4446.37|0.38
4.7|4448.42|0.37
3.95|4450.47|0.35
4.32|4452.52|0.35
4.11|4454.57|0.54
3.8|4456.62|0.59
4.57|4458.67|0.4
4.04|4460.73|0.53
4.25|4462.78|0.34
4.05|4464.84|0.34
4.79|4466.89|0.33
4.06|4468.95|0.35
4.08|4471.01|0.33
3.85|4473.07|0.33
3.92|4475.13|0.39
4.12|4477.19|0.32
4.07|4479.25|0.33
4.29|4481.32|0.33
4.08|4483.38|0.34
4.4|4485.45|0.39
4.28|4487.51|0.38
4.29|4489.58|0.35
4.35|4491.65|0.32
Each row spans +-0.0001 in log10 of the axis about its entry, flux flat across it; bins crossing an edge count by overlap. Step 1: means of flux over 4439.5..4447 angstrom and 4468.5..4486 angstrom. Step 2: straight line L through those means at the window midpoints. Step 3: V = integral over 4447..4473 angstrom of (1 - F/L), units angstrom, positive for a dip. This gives -1.5 angstrom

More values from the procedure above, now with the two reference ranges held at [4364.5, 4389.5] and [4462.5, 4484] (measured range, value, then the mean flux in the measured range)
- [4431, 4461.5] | 0.8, 4.05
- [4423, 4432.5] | -0.7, 4.48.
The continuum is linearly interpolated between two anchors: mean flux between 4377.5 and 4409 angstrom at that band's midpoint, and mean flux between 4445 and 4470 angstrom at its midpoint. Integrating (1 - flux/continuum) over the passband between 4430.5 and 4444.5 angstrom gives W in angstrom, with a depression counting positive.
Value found 0.9 angstrom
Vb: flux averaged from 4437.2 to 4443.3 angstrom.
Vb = 3.68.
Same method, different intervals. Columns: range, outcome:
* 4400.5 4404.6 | 3.51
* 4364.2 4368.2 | 3.87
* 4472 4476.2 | 3.89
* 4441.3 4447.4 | 3.82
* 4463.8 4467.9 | 4.42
